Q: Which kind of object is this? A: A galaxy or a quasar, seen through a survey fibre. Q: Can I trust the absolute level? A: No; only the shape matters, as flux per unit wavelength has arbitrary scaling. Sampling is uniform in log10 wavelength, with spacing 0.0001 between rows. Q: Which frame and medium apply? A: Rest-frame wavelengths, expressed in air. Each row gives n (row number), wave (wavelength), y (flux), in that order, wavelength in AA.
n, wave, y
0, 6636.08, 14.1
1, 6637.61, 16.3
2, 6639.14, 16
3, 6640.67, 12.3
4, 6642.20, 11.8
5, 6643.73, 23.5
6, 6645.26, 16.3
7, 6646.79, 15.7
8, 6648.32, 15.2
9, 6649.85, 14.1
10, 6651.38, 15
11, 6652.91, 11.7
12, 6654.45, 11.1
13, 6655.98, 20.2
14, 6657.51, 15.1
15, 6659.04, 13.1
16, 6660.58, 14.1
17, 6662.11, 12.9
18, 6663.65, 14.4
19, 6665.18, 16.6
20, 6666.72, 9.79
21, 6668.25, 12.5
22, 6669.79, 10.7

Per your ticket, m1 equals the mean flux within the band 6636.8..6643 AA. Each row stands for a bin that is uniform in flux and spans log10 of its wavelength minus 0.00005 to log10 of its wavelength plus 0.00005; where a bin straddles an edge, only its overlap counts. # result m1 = 14.1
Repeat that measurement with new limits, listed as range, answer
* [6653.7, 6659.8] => 14.9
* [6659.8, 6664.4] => 13.8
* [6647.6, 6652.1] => 14.8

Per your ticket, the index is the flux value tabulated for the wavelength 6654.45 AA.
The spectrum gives 11.1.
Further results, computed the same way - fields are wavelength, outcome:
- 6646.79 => 15.7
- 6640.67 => 12.3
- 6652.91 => 11.7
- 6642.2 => 11.8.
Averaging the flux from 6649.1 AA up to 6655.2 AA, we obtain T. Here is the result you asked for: 13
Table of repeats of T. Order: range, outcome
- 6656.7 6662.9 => 13.8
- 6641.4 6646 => 17.2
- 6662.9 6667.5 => 13.6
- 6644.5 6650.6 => 15.3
